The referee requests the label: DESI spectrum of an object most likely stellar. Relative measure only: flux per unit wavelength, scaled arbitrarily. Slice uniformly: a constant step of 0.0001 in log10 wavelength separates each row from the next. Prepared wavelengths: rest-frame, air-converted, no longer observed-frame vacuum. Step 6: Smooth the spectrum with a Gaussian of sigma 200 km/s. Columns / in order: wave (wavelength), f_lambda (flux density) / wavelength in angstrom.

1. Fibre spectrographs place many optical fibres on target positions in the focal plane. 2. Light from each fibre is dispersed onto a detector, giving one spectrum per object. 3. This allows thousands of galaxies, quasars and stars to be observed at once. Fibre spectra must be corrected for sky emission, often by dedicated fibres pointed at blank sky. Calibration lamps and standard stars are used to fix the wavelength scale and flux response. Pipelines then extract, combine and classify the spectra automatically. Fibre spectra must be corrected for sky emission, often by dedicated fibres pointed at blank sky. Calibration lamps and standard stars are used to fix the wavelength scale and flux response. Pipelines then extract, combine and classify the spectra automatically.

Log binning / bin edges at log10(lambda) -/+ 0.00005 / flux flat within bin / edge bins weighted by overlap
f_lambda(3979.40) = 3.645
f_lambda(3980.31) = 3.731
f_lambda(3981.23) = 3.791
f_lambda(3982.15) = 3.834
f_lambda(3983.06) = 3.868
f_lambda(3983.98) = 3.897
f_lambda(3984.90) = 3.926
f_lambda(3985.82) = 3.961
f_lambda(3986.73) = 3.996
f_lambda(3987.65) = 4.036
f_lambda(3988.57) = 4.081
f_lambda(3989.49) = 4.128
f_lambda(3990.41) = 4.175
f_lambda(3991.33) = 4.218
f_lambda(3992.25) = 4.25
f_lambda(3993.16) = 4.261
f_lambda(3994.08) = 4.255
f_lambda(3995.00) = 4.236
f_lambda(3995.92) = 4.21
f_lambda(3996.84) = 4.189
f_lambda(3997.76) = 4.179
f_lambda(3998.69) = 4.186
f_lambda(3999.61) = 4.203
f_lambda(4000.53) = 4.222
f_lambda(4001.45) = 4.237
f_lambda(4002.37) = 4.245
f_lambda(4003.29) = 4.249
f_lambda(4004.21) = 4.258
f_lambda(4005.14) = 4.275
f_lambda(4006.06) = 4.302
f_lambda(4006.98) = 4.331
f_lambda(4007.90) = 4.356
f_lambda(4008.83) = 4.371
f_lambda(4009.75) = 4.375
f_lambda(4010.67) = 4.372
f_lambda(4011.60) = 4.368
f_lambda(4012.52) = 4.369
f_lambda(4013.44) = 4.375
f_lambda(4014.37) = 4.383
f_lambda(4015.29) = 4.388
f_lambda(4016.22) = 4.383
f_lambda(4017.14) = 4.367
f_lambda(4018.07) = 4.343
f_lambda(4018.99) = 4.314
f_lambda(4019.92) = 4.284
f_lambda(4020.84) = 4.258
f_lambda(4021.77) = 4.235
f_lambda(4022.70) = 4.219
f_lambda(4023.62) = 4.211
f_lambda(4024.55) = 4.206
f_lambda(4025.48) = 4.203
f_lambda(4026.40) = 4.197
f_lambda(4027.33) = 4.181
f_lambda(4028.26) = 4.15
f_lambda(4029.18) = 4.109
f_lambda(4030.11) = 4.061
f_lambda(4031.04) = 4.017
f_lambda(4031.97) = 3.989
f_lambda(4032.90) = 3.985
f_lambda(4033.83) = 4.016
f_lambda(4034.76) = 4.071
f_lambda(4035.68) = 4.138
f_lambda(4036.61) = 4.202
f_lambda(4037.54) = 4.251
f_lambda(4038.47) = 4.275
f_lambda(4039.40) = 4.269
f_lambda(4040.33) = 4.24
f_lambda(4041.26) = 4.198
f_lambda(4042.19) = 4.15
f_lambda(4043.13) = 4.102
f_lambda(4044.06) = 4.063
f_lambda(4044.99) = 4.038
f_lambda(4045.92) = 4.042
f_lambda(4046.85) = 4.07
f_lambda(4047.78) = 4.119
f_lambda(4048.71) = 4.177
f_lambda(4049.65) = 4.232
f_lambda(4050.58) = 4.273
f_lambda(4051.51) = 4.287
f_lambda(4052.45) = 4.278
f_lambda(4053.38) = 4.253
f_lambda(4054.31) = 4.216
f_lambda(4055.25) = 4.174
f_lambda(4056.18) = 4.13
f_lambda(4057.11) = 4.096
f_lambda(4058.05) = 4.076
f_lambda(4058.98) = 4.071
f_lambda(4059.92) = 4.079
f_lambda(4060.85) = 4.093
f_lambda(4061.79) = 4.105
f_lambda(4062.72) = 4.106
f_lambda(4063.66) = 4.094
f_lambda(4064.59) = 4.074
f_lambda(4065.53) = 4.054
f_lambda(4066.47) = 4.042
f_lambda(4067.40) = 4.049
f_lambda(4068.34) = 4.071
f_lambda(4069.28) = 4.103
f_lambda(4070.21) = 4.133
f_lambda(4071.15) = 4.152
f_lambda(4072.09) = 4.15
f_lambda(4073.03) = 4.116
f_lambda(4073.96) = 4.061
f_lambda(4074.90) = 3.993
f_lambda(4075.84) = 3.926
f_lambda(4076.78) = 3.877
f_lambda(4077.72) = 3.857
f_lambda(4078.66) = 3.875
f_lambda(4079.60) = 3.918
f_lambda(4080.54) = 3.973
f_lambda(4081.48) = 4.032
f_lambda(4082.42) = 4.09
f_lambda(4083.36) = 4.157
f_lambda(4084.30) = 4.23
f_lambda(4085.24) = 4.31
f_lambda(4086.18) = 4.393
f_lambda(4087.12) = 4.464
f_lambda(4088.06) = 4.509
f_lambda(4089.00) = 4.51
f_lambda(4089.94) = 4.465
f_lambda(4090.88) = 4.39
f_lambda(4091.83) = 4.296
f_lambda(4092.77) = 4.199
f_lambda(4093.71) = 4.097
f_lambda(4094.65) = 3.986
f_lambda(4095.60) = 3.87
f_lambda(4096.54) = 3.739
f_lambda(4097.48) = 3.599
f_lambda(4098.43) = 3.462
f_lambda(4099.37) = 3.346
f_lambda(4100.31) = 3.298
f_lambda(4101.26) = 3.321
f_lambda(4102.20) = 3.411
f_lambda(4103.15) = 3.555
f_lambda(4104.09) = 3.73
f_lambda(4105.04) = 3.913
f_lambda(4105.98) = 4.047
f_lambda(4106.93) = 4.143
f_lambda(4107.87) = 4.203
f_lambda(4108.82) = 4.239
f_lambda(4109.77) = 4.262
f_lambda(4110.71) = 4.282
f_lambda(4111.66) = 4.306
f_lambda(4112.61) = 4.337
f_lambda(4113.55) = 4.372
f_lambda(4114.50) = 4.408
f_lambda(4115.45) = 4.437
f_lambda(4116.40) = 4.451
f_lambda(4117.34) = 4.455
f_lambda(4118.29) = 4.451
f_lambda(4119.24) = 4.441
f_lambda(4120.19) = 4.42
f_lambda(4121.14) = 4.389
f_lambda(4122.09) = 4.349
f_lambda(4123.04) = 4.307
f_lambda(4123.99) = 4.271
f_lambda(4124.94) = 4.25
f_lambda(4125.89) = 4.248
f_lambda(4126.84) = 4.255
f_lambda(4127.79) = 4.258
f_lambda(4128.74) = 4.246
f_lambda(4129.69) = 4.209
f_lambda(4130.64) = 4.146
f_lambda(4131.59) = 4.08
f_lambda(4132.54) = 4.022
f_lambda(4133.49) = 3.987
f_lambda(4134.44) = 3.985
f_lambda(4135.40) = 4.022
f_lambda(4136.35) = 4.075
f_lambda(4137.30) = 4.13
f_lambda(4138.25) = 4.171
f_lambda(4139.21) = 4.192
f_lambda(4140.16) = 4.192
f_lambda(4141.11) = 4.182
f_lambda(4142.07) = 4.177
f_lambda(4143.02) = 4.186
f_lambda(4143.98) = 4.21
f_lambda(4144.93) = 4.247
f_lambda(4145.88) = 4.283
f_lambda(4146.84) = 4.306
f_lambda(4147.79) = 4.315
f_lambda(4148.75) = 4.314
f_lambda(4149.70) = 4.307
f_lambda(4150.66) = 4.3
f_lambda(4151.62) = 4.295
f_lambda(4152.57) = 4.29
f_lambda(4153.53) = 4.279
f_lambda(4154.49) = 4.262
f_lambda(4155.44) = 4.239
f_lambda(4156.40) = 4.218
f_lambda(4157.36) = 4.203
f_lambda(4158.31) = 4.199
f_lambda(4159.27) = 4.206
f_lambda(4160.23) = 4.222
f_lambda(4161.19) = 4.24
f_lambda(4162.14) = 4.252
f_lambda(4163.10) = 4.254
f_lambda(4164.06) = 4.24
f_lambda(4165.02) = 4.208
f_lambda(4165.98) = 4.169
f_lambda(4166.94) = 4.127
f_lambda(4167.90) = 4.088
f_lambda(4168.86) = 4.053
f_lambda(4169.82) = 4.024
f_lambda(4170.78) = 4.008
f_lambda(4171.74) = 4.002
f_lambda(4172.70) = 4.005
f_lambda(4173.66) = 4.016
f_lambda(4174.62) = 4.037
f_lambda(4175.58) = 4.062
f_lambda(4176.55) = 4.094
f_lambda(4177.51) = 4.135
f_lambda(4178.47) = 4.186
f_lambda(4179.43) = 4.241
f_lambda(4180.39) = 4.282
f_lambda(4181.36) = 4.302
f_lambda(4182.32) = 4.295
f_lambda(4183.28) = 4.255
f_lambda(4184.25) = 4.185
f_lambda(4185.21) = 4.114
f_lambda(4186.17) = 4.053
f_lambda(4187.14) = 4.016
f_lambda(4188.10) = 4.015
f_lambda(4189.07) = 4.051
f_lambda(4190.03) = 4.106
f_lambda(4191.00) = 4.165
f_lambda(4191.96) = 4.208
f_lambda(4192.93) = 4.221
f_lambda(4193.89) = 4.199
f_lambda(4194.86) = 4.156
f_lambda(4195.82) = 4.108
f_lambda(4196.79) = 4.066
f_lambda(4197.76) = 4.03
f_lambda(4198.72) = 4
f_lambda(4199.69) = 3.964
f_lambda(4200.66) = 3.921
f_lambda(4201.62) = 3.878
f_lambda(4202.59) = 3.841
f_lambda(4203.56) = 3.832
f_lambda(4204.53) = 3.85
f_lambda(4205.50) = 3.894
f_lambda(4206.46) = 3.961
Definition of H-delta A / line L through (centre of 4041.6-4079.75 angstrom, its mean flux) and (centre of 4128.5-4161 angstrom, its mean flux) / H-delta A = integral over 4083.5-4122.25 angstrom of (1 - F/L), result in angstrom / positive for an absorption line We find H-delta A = 0.2 angstrom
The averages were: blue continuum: 4.09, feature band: 4.12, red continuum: 4.2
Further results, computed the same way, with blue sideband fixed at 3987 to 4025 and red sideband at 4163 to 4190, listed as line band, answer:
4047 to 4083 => 1.1 angstrom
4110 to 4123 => -0.7 angstrom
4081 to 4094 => -0.3 angstrom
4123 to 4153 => -0.3 angstrom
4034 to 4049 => 0.3 angstrom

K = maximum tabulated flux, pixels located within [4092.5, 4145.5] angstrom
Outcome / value 4.455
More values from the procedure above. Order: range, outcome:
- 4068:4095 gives 4.51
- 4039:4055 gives 4.287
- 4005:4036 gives 4.388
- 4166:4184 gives 4.302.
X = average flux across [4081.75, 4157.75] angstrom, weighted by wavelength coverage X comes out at 4.16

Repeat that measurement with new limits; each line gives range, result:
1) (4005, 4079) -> 4.17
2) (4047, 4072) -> 4.13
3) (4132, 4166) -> 4.21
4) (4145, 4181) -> 4.19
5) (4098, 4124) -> 4.09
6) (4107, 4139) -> 4.25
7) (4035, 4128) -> 4.12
